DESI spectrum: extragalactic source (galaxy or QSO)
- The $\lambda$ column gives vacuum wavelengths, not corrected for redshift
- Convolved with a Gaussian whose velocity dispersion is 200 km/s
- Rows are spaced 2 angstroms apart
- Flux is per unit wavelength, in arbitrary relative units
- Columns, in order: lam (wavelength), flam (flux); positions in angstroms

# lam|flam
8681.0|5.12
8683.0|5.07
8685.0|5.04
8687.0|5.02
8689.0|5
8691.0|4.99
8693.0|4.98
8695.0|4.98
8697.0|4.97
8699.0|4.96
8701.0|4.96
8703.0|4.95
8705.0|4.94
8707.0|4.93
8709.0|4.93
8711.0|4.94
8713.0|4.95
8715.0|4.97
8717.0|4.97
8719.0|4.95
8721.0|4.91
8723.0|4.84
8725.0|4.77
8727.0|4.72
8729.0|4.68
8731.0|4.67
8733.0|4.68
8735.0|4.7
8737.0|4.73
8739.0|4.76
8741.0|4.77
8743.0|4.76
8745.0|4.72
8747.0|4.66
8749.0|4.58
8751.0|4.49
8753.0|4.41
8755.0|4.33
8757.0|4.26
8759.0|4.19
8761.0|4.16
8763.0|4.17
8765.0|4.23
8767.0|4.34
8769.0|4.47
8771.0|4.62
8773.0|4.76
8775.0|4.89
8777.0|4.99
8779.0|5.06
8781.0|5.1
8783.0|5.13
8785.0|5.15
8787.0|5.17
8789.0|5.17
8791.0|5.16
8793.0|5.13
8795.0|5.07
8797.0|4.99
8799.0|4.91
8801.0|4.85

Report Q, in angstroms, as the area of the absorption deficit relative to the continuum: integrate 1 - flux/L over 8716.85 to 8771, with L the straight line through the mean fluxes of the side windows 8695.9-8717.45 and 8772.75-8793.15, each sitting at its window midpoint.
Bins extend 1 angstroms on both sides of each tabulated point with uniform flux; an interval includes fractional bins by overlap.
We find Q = 4.6 angstroms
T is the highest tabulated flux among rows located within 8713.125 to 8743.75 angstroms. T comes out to 4.97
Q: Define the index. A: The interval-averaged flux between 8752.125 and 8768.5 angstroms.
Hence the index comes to 4.27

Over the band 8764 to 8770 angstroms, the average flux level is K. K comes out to 4.35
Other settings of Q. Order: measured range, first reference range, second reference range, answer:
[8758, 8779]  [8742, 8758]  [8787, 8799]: 1.17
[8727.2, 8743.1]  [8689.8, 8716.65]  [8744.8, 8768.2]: -0.39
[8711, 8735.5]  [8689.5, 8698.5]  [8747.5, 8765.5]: -0.79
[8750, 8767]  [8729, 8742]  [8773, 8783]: 2.04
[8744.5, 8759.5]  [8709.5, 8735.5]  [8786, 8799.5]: 1.47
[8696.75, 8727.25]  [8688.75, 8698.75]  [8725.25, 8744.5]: -0.34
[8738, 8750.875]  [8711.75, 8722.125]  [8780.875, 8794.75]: 0.85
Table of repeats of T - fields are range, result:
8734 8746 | 4.77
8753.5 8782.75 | 5.1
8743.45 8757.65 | 4.72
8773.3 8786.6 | 5.15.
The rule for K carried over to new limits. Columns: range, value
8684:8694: 5.01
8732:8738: 4.7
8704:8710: 4.93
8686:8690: 5.01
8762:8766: 4.2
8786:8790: 5.17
